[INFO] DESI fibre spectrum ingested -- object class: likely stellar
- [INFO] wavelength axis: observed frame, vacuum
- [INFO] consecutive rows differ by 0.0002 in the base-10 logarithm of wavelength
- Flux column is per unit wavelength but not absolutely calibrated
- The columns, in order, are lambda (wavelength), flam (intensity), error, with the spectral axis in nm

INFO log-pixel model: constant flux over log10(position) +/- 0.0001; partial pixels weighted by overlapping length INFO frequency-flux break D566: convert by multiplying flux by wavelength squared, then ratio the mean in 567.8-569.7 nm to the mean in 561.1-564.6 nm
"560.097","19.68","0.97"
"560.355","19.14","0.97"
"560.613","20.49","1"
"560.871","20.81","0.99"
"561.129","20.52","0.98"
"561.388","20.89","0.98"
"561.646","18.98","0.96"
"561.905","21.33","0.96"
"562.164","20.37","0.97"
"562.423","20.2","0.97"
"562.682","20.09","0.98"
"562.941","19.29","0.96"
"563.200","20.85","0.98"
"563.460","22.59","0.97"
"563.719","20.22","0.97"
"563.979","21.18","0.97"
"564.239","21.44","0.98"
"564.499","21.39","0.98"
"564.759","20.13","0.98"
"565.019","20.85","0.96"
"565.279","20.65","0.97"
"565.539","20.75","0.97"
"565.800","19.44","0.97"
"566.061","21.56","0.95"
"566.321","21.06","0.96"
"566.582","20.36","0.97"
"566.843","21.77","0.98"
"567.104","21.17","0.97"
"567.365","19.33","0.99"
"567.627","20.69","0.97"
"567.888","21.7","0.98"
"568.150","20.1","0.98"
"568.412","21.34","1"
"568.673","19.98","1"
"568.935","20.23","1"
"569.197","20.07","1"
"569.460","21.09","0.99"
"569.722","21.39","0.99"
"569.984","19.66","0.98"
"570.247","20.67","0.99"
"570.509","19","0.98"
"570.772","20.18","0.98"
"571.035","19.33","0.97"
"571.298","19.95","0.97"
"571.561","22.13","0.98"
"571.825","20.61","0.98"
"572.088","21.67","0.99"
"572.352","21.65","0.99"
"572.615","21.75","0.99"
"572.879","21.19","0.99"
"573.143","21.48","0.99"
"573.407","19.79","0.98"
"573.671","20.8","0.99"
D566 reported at 1.0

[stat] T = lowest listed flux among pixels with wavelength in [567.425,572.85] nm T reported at 19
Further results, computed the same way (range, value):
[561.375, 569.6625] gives 18.98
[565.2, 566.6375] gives 19.44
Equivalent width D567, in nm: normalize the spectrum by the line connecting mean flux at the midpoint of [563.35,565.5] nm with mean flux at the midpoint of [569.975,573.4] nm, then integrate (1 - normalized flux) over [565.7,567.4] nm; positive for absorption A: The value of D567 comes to 0.01 nm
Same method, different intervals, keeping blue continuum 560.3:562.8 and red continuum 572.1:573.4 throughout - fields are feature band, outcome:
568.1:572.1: 0.13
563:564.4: -0.04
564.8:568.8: 0.02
